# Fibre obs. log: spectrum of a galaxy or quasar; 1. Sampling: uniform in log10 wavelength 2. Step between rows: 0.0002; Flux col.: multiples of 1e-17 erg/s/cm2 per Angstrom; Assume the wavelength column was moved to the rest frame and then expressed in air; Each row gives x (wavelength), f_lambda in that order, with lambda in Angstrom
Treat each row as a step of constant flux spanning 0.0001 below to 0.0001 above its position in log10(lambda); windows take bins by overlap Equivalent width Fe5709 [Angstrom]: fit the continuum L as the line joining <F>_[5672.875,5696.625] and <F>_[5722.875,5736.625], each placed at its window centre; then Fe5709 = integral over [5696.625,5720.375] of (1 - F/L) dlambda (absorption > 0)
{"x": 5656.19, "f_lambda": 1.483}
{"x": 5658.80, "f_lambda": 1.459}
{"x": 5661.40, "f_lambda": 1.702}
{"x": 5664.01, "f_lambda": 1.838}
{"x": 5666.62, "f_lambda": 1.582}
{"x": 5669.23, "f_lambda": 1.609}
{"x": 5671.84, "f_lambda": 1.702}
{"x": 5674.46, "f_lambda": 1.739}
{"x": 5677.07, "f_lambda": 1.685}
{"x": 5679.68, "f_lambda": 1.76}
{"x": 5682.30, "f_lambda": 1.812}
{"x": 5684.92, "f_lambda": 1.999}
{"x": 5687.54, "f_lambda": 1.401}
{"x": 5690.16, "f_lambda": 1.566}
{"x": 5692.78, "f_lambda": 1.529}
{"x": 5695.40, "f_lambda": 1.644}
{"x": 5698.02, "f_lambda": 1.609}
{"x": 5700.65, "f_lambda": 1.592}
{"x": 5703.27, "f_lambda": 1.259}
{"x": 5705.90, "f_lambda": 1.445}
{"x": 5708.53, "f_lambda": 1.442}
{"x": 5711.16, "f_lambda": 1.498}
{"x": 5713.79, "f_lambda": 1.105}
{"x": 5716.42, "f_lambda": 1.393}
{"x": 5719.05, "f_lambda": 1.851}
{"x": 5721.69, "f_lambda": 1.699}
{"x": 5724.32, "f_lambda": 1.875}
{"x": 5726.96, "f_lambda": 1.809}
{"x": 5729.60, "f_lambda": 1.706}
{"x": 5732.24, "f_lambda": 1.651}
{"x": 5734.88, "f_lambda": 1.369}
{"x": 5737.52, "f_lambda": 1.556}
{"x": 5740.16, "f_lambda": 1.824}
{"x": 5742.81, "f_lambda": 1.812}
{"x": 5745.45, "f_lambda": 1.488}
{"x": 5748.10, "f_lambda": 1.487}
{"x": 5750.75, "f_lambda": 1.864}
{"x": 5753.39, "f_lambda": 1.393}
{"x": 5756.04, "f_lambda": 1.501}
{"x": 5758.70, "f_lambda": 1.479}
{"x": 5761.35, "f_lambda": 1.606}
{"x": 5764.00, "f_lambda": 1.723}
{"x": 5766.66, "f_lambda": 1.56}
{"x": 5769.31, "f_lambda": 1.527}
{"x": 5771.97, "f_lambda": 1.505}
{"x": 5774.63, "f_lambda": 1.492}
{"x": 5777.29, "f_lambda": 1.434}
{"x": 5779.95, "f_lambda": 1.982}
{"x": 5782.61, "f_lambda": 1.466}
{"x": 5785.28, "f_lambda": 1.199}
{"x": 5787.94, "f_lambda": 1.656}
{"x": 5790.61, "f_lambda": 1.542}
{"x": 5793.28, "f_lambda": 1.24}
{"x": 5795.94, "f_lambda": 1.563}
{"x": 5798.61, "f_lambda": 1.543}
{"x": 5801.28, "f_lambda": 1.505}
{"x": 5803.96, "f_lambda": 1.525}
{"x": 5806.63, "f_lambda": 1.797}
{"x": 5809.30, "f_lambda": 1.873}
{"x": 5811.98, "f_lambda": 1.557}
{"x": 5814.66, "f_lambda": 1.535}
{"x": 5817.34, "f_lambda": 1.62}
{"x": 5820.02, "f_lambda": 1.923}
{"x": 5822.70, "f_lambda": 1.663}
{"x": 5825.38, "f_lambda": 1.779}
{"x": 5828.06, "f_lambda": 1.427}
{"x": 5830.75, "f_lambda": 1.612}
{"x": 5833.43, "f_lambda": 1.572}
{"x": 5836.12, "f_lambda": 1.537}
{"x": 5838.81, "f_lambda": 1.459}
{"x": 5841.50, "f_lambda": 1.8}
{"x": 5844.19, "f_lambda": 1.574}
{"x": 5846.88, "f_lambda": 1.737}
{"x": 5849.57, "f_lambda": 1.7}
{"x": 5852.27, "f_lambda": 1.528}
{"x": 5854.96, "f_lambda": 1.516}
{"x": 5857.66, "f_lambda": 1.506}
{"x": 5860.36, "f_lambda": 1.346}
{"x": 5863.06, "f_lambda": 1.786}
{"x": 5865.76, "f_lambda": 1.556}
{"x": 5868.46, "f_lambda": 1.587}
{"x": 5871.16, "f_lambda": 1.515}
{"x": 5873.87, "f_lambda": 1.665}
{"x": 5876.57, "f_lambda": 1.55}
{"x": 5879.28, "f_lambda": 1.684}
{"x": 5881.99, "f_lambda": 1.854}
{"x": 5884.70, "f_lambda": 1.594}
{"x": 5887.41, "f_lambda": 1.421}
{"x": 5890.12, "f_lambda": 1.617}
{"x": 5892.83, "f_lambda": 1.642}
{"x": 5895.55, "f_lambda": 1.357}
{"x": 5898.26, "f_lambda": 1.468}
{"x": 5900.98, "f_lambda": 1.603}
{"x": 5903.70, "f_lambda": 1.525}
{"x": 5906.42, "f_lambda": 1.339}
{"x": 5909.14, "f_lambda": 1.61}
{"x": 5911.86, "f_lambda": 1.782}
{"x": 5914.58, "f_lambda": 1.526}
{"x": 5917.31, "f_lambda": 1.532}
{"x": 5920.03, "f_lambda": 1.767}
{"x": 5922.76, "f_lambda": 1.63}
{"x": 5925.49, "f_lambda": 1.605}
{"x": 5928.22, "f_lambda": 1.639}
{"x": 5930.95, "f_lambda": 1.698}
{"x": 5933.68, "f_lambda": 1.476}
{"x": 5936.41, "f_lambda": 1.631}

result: 3.0 Angstrom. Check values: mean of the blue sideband 1.68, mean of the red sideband 1.68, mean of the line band 1.47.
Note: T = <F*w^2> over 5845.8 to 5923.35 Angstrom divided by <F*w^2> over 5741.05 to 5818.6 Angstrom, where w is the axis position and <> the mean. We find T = 1.05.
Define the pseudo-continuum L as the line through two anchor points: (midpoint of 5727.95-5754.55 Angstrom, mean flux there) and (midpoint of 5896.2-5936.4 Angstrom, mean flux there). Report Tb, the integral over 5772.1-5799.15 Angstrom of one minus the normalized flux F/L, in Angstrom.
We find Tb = 1.7 Angstrom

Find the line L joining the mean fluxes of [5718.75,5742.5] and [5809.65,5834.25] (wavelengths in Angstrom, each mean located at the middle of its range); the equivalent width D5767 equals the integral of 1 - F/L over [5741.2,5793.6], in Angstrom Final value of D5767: 3.85 Angstrom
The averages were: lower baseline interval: 1.7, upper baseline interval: 1.64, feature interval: 1.55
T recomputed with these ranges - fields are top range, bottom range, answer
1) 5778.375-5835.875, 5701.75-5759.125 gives 1.04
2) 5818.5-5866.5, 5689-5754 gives 1.06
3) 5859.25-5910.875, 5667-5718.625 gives 1.06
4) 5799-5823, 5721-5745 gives 1.01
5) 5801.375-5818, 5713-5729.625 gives 1.03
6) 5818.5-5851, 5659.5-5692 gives 1.03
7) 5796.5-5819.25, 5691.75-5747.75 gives 1.06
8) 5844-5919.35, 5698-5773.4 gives 1.05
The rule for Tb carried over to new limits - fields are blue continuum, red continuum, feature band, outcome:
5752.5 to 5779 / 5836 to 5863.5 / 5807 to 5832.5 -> -1.7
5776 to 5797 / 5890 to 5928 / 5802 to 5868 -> -3.7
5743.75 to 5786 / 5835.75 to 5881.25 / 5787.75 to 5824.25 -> -0.9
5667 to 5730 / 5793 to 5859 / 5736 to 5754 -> -0.3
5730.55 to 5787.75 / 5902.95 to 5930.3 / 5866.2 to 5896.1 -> 0.0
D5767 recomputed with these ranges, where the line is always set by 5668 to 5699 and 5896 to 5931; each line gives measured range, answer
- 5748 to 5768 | 0.7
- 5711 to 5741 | 0.8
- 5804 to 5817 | -0.4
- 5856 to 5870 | 0.4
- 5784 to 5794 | 1.3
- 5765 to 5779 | 1.0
